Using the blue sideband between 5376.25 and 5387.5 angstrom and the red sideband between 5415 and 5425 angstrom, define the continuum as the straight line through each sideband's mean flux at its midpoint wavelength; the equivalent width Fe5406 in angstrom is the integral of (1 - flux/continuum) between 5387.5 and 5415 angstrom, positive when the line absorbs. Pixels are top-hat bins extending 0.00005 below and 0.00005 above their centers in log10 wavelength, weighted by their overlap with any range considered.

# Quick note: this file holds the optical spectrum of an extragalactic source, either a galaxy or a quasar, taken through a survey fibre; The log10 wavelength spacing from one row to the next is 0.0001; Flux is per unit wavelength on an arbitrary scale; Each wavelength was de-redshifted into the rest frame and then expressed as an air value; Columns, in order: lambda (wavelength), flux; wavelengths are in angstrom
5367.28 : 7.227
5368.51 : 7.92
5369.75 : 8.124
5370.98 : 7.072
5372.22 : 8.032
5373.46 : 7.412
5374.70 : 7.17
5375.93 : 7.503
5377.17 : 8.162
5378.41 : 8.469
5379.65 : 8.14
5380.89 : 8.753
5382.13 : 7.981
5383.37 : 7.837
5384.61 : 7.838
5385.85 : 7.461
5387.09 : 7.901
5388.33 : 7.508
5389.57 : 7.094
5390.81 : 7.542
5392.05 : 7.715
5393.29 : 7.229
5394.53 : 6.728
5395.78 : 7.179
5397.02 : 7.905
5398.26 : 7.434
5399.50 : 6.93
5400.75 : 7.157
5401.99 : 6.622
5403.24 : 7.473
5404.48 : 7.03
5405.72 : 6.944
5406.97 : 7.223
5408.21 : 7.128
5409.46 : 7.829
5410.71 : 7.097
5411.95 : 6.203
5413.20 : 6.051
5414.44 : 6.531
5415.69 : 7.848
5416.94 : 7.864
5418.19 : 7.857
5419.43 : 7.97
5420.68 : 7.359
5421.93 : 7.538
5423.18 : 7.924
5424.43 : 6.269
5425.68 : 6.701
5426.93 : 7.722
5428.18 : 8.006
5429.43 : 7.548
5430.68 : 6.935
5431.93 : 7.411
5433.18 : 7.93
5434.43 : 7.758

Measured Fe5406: 2.4 angstrom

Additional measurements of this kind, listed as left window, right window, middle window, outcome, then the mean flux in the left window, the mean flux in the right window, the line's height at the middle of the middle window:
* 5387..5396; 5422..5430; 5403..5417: 0.6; 7.34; 7.37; 7.35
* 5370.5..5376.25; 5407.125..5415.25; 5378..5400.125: -1.3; 7.44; 6.86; 7.2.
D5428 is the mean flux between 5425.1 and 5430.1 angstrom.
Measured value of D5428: 7.5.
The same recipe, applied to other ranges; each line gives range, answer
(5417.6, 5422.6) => 7.69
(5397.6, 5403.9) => 7.13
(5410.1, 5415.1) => 6.49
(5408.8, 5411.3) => 7.44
